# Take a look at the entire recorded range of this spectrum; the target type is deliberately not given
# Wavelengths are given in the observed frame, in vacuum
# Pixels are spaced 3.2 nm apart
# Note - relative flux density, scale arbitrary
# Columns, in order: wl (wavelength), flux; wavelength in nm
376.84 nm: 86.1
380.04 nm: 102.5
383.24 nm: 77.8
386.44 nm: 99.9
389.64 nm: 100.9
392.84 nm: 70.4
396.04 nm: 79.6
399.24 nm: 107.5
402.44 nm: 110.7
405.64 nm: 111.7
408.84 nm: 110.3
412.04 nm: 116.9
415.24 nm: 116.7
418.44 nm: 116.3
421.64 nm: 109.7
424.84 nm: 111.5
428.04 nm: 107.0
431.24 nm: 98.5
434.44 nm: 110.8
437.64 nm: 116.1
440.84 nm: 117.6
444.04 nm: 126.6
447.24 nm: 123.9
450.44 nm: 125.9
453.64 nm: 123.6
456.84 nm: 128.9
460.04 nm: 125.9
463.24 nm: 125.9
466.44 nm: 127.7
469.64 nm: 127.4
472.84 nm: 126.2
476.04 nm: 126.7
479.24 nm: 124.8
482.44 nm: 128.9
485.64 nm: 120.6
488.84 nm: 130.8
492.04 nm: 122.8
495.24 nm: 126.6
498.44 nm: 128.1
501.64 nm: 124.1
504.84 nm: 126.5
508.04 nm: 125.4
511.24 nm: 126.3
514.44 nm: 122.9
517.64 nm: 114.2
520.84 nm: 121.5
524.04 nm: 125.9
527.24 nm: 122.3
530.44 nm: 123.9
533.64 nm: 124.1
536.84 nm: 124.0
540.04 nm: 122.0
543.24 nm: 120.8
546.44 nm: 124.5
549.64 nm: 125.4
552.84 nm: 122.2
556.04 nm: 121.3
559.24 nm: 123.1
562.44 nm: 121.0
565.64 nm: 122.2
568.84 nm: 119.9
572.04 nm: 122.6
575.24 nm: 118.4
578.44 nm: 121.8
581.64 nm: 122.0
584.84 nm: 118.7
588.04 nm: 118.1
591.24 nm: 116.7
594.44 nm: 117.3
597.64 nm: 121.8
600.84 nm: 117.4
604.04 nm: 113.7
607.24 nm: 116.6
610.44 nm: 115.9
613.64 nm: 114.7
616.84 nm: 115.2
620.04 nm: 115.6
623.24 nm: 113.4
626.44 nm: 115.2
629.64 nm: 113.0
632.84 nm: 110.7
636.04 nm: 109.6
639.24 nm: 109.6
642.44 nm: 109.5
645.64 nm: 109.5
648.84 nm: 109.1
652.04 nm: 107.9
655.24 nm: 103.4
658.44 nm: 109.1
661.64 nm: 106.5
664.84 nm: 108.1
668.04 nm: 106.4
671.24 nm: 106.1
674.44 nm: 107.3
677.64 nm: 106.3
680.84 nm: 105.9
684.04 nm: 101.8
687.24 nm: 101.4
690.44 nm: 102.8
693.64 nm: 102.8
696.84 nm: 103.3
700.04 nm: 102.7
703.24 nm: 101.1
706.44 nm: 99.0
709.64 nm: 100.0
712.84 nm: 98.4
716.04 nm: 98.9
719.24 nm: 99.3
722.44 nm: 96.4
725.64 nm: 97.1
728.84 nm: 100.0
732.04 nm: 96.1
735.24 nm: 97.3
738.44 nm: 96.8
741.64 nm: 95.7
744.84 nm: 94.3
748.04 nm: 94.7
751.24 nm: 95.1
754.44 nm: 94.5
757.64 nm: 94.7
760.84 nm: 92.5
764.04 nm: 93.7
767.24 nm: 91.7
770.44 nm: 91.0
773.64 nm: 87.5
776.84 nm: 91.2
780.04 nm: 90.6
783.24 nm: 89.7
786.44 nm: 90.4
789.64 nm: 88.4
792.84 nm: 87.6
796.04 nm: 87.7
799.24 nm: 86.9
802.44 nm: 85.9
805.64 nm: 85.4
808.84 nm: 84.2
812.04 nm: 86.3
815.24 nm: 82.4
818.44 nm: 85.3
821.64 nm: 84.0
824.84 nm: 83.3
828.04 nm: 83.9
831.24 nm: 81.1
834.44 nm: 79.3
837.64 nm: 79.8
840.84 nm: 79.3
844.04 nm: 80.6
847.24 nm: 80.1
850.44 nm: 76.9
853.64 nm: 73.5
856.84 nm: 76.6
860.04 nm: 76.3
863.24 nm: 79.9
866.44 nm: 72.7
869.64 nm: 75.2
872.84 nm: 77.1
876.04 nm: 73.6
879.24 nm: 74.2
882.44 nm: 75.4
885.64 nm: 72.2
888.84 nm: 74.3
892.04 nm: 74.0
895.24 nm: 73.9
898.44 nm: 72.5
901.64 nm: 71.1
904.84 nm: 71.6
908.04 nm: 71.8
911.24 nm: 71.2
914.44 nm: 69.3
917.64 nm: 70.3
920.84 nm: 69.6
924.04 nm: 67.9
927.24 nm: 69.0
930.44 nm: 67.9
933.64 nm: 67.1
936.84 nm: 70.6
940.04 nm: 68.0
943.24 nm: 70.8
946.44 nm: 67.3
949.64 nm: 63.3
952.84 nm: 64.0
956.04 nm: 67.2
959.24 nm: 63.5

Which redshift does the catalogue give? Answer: 0.000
